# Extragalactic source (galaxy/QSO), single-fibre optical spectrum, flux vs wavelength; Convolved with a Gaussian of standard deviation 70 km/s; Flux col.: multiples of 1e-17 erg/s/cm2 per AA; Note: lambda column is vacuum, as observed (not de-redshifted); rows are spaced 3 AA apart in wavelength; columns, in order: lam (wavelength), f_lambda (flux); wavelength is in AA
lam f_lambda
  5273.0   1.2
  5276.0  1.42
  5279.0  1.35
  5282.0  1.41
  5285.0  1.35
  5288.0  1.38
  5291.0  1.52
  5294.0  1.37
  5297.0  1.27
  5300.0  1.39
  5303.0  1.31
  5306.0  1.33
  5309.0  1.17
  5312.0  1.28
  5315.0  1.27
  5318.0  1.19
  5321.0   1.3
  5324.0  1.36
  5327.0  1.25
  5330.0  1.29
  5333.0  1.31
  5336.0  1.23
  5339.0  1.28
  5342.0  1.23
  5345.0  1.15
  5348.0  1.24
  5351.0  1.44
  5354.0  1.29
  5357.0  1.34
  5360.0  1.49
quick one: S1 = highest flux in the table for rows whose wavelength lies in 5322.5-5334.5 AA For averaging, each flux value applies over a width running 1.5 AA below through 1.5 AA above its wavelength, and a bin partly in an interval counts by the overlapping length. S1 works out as 1.36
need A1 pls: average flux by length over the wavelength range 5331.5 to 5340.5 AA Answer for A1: 1.27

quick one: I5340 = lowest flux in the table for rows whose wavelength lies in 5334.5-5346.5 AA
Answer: 1.15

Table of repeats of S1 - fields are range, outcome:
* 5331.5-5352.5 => 1.44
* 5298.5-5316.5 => 1.39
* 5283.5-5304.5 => 1.52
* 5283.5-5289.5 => 1.38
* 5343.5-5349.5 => 1.24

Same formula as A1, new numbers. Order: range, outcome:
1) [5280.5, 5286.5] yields 1.38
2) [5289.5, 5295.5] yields 1.45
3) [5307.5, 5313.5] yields 1.22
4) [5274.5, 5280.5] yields 1.39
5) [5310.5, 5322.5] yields 1.26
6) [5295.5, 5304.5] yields 1.32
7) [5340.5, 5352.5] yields 1.26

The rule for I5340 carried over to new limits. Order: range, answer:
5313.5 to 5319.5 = 1.19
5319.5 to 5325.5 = 1.3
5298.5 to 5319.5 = 1.17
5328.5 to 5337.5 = 1.23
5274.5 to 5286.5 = 1.35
